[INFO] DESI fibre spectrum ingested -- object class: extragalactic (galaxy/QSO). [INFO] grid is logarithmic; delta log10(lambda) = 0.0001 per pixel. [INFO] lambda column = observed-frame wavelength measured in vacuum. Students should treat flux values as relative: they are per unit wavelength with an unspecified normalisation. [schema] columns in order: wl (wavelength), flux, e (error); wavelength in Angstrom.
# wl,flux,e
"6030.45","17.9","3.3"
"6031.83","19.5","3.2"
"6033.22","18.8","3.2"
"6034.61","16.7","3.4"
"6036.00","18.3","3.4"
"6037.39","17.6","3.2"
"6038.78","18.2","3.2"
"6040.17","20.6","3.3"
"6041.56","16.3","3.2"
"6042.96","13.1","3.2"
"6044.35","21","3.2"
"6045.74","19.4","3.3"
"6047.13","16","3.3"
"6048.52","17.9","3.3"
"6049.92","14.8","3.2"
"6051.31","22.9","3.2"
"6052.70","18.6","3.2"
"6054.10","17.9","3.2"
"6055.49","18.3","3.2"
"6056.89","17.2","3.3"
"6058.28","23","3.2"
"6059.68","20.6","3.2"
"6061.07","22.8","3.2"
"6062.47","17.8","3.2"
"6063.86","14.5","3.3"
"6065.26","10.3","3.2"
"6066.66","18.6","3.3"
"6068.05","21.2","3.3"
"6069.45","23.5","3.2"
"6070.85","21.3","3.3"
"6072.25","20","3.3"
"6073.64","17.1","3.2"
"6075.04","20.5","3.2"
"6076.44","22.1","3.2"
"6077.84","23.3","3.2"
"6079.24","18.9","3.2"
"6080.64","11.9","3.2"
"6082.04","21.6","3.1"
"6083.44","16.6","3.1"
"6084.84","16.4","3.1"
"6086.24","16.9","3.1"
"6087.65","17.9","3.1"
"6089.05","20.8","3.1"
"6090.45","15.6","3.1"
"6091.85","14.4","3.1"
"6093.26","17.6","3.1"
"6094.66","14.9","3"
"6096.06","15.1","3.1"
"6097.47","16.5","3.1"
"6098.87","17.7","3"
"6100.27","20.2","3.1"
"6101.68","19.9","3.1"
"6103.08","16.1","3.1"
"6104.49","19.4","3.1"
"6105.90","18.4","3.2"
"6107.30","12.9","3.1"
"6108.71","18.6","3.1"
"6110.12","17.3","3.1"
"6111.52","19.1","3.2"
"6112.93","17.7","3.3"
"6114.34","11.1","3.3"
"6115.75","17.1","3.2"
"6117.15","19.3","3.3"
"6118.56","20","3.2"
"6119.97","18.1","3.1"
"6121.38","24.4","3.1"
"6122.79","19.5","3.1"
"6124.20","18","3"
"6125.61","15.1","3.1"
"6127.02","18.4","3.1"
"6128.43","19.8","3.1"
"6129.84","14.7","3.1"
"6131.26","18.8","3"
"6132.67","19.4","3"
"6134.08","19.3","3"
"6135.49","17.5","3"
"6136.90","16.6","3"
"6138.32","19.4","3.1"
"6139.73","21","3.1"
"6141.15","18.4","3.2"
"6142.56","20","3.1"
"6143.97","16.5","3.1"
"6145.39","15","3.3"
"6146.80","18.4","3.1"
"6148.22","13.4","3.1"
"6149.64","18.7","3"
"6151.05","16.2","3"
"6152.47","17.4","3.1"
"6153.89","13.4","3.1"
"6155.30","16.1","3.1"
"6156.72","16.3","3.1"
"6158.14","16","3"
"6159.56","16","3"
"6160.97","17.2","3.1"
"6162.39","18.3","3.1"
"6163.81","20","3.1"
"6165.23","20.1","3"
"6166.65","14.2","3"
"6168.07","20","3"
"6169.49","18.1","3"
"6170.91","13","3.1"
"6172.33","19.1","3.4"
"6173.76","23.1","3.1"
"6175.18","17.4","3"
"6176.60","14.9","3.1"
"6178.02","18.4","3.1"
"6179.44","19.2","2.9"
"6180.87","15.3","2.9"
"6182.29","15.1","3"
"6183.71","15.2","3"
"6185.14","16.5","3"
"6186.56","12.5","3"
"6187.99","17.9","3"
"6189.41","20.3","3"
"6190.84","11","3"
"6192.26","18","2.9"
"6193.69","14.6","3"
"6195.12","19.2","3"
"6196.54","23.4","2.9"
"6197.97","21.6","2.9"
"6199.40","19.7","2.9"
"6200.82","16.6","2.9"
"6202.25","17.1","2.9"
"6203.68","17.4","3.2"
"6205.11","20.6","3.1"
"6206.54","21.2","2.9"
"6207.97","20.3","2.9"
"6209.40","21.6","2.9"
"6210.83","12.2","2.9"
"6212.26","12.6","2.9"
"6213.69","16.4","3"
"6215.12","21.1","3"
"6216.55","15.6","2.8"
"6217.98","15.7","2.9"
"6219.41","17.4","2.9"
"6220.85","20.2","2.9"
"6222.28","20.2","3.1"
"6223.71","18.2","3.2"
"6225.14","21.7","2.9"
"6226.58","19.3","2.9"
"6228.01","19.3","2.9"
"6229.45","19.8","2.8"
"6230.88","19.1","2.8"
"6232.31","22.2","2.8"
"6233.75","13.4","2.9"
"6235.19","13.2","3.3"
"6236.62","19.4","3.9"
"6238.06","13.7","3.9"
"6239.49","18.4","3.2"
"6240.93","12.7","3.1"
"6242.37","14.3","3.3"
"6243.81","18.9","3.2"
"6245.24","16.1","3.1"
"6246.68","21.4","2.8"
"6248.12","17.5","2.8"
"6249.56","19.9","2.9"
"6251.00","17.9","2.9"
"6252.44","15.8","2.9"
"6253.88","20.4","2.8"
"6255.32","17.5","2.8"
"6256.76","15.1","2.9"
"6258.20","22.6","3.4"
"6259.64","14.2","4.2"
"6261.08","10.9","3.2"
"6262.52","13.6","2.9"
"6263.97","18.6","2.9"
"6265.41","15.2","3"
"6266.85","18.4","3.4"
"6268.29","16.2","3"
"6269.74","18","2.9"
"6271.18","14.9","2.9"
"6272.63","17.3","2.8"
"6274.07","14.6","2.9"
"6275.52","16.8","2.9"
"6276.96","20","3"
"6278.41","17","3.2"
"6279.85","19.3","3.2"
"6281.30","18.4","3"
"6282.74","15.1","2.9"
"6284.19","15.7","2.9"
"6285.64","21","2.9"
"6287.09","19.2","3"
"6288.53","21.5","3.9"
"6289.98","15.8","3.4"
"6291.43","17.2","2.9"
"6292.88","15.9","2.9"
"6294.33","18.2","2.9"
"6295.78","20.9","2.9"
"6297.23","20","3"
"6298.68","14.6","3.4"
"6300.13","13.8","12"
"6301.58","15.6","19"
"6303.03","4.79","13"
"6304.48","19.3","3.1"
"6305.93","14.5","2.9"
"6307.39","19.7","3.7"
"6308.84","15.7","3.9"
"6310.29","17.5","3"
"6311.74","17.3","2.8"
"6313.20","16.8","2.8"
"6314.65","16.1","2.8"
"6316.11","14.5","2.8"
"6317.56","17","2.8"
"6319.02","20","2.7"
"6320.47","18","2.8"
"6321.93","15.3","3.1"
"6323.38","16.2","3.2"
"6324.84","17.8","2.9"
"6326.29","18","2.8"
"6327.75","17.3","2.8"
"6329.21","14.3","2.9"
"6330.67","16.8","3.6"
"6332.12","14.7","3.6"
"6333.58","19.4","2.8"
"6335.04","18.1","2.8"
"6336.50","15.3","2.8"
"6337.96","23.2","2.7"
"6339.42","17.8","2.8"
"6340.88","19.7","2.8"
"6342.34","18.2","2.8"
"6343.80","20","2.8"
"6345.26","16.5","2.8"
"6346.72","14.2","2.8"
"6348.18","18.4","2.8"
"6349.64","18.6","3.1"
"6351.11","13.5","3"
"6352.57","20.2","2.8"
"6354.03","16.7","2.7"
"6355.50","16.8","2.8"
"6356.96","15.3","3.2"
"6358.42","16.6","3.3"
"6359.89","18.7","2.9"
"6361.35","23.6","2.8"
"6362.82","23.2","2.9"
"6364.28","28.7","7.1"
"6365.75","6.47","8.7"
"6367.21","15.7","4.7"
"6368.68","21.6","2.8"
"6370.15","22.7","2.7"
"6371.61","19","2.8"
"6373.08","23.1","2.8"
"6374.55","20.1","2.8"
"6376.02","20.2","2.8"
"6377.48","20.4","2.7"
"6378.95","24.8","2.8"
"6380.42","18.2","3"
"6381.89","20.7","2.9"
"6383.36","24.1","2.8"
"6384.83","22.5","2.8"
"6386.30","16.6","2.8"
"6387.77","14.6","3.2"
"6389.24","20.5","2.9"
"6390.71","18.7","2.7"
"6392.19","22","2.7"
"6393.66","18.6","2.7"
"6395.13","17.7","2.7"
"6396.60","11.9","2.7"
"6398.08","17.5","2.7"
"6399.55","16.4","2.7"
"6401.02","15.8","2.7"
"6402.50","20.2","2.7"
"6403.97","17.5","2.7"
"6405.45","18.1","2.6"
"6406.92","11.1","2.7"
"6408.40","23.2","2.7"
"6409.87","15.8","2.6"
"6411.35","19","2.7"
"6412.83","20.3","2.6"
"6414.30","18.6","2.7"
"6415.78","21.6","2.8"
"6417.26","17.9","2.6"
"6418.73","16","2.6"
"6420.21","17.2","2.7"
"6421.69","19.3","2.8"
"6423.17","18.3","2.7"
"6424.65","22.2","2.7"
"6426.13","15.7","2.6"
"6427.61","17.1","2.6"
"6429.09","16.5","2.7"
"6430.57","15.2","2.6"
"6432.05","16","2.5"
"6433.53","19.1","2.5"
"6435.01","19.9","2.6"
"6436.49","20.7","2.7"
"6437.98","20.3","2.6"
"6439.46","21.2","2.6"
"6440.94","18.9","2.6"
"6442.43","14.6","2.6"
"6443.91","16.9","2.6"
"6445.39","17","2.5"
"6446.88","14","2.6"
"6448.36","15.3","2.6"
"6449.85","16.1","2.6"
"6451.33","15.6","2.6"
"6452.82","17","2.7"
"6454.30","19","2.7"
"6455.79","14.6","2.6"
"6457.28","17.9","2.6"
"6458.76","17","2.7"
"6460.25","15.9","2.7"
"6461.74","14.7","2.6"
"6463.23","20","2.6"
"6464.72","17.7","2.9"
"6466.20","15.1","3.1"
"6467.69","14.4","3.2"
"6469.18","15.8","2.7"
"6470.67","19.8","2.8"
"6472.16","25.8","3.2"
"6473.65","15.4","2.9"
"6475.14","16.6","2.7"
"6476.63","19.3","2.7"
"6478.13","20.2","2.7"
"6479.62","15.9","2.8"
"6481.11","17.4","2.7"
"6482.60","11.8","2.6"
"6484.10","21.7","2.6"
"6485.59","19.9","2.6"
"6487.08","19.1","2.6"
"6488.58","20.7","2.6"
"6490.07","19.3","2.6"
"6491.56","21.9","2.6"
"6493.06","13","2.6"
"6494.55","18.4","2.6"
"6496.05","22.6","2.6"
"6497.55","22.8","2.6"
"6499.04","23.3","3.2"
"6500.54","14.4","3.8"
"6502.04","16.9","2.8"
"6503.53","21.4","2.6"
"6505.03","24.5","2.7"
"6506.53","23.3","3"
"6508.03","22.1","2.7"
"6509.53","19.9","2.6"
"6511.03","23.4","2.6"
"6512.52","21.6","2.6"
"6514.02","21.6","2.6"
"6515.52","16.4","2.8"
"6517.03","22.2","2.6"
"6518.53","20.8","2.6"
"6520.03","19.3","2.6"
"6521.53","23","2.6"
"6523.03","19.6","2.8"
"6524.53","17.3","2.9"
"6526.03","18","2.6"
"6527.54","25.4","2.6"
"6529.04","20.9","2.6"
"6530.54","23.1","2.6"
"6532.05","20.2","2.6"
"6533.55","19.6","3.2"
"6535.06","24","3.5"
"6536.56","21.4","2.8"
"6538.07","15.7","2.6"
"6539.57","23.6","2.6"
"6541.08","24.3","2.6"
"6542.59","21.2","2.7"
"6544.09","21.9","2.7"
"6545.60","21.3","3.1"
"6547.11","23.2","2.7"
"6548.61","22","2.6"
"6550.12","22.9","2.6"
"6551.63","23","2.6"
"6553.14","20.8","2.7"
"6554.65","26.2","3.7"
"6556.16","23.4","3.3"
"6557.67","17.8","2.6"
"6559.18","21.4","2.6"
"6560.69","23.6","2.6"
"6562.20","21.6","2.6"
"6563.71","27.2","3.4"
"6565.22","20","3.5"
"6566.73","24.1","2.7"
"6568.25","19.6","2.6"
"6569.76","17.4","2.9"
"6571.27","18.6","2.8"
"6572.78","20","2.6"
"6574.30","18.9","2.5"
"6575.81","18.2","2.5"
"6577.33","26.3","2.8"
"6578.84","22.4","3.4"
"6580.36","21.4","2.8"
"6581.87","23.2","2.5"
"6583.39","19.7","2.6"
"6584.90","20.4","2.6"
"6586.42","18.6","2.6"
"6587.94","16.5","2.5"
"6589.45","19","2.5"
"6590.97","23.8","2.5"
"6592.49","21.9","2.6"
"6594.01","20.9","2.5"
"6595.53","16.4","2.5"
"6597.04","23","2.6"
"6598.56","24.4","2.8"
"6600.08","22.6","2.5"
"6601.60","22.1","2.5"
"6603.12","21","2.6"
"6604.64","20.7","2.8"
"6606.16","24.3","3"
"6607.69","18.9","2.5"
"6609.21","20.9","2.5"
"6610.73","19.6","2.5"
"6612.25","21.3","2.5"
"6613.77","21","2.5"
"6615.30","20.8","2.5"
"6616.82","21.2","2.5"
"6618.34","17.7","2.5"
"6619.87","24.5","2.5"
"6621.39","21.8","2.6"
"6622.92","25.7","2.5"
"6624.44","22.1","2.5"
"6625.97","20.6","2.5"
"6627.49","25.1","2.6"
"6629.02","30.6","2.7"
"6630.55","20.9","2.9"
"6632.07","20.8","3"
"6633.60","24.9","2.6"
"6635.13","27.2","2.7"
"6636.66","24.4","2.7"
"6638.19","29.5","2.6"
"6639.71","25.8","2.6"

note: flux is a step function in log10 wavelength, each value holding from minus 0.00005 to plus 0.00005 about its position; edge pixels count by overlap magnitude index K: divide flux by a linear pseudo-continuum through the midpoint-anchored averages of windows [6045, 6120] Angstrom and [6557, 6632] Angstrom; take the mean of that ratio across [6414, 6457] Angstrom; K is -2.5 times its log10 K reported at 0.16 mag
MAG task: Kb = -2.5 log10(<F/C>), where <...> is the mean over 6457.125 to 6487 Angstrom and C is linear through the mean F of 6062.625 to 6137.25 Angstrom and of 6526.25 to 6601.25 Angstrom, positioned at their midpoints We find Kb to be 0.18 mag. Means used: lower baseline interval 18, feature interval 17.6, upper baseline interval 21.5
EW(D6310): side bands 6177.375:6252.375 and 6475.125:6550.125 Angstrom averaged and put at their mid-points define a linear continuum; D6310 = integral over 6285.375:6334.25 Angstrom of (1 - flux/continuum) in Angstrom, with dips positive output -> 4.5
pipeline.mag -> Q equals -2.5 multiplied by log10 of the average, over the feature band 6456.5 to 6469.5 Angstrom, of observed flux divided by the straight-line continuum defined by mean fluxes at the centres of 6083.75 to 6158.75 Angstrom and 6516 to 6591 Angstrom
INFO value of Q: 0.232 mag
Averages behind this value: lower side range 17.5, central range 16.5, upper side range 21.2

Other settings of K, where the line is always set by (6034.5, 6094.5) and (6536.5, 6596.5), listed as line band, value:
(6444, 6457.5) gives 0.26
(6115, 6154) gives 0.04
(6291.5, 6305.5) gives 0.23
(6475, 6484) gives 0.20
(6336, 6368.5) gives 0.11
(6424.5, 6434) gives 0.20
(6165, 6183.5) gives 0.09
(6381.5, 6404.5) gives 0.10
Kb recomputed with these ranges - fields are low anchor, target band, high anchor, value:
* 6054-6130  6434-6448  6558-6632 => 0.13 mag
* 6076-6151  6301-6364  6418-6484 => 0.01 mag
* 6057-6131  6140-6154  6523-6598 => 0.09 mag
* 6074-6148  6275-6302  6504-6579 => 0.10 mag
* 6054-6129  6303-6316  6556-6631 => 0.20 mag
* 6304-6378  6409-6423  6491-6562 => 0.05 mag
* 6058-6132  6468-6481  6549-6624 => 0.12 mag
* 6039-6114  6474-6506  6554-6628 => 0.09 mag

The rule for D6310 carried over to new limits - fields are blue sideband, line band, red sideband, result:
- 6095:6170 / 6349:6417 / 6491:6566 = 3.7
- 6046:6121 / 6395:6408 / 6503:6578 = 2.6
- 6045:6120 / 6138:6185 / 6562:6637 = 3.5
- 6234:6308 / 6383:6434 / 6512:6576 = 2.7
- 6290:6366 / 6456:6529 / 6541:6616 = 2.7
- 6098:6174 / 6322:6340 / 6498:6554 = 2.0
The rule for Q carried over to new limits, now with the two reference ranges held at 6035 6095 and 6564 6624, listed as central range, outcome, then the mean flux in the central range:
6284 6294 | 0.076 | 18.2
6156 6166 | 0.069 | 17.7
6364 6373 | 0.060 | 18.8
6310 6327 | 0.155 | 17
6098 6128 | 0.033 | 18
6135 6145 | 0.020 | 18.4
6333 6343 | 0.053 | 18.8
